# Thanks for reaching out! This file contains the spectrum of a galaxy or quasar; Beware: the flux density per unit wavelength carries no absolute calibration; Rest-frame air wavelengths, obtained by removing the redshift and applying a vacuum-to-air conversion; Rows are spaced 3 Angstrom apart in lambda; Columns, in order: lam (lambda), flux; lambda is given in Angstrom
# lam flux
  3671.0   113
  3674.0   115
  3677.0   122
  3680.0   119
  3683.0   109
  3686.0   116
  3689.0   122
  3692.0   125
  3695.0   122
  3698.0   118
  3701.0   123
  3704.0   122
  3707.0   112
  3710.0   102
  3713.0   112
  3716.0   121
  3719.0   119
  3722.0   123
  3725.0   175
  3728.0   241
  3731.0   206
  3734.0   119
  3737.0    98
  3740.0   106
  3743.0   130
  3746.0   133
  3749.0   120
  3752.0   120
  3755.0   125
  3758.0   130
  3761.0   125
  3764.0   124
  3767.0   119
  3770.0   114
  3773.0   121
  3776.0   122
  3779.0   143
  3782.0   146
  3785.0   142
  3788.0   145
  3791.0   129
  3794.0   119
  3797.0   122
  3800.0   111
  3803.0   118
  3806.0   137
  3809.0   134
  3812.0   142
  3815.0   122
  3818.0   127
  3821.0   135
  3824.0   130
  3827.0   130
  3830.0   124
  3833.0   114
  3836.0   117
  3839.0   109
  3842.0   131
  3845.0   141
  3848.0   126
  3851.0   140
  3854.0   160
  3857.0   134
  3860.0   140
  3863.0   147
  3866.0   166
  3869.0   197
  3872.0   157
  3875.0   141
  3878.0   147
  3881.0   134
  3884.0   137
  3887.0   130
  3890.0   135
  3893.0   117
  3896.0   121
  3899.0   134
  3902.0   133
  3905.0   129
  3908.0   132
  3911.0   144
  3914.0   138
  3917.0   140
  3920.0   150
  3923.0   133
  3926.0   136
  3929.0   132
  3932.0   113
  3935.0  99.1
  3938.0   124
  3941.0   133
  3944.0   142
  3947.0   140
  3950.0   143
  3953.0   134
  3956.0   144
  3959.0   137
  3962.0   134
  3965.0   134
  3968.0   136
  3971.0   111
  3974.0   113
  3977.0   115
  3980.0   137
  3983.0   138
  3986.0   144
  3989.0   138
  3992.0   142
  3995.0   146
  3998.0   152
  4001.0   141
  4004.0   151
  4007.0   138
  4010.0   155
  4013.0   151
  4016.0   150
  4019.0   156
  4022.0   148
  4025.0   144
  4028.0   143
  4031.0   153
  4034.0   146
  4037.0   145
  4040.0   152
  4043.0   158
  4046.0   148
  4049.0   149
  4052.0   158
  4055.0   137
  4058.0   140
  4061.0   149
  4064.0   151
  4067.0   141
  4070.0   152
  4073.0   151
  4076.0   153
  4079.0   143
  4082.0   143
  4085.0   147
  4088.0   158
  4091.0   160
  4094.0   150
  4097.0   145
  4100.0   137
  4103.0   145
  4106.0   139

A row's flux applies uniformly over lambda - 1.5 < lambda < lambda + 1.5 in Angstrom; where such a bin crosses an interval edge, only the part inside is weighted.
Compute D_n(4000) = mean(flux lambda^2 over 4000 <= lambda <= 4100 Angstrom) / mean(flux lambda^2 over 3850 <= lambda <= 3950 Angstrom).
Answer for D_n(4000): 1.16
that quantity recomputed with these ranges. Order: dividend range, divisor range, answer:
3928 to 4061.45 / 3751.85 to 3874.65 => 1.16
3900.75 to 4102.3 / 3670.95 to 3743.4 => 1.29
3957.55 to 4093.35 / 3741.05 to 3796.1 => 1.29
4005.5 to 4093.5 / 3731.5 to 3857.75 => 1.33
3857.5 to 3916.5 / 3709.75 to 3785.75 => 1.14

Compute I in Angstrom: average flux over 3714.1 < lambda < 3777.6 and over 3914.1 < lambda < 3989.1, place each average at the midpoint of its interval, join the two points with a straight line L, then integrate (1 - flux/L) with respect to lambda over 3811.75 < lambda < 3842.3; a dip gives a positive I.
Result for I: 1.8 Angstrom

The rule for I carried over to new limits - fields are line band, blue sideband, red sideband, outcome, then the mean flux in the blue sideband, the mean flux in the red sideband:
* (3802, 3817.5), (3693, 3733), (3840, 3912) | 0.9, 138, 140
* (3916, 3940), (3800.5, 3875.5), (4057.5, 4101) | 2.1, 136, 148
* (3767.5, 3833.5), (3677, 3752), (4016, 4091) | 2.5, 129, 149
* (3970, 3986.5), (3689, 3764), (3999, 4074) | 2.2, 130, 148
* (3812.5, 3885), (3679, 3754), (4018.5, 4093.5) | -0.7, 129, 149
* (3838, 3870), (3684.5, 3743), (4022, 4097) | -1.5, 131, 149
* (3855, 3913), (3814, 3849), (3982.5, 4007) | -4.3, 126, 144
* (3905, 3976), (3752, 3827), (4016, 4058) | 4.3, 128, 149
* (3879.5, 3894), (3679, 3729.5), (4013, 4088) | 0.8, 128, 148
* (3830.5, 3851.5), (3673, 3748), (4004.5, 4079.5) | 1.8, 128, 149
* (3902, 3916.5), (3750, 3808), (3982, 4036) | 0.2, 127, 147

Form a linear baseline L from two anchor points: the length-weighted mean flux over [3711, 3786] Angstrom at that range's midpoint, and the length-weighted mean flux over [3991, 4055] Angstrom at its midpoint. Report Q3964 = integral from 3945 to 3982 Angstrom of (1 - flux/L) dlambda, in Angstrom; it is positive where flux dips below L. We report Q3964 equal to 3.4 Angstrom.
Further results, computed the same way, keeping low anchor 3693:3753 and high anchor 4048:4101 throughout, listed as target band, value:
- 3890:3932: 2.1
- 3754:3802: 2.4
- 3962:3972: 1.0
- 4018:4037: -0.3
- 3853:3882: -3.0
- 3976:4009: 0.8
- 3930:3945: 2.1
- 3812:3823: 0.5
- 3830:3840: 1.6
